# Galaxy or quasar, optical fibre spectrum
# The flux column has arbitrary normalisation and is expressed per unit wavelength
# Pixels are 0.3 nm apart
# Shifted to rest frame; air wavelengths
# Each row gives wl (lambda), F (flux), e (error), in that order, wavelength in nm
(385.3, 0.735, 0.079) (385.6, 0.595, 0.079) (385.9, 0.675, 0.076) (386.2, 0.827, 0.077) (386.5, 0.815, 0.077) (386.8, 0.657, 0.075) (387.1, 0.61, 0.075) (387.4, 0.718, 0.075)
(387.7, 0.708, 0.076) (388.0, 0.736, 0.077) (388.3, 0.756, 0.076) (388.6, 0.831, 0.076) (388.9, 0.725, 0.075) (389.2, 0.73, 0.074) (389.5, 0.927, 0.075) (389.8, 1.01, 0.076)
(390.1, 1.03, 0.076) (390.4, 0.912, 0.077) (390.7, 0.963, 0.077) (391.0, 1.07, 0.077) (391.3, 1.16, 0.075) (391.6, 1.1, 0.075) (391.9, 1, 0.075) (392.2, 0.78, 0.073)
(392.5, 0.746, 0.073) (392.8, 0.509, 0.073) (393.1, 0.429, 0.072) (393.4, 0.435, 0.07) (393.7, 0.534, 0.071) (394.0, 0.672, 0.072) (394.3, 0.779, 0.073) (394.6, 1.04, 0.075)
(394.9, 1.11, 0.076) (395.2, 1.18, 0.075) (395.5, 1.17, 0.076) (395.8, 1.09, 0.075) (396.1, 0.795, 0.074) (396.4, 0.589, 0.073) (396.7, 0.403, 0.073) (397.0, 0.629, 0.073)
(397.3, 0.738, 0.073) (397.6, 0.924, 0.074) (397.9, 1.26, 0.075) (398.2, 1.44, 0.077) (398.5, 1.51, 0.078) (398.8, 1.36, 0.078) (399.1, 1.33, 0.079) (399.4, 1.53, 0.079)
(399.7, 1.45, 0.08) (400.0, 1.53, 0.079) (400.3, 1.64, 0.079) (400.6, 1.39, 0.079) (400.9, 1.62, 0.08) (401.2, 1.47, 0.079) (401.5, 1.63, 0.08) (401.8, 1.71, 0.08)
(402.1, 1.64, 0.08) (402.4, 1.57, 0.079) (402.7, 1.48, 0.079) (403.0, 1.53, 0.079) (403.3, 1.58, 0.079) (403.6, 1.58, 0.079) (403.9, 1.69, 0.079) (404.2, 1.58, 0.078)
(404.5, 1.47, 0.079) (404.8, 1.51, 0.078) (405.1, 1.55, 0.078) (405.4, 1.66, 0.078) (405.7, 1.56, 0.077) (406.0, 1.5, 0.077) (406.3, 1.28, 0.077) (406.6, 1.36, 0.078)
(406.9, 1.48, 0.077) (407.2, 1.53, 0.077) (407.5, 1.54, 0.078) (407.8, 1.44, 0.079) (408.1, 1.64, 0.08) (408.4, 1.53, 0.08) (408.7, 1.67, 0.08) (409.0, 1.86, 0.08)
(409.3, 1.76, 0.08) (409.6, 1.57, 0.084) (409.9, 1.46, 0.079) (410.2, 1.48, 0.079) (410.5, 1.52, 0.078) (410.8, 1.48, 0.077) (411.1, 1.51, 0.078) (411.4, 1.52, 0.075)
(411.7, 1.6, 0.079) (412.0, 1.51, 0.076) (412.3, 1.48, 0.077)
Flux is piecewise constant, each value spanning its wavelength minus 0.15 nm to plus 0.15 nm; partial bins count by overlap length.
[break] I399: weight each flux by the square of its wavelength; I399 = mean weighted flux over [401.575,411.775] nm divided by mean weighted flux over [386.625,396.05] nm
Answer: 2.0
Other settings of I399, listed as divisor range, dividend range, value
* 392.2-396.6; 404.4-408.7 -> 2.04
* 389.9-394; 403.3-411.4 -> 2.05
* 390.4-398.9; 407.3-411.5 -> 1.86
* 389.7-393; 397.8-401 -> 1.64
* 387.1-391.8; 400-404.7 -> 1.89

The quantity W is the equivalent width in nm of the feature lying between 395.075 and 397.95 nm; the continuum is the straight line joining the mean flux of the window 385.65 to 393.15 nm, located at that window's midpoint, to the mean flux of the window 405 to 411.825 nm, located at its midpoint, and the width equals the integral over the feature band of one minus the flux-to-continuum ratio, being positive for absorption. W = 0.593 nm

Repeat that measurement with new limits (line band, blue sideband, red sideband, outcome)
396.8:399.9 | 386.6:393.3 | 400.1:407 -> 0.163 nm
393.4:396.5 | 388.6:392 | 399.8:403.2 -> 0.857 nm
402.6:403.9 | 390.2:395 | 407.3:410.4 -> -0.227 nm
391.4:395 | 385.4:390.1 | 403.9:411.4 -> 0.782 nm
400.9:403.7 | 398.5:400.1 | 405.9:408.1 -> -0.250 nm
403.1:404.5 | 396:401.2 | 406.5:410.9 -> -0.210 nm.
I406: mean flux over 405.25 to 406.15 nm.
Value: 1.57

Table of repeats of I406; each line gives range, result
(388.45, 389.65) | 0.803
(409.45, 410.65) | 1.51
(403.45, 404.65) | 1.58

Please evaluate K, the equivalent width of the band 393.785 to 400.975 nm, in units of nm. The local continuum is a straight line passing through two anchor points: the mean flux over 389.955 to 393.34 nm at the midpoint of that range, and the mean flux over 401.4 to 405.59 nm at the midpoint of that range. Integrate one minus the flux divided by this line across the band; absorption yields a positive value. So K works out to 0.63 nm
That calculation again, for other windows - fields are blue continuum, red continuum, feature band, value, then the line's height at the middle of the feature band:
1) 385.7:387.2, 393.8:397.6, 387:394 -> -0.25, 0.774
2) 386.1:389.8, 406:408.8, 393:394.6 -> 0.60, 0.983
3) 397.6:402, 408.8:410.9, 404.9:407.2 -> 0.09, 1.55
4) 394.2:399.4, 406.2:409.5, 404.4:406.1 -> -0.13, 1.44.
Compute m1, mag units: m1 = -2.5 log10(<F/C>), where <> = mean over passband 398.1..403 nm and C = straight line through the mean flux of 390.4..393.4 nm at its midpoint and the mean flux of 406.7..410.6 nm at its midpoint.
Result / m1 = -0.24 mag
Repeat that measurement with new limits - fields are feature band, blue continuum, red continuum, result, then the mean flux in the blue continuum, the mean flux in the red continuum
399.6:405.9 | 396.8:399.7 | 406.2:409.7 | -0.153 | 1.19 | 1.56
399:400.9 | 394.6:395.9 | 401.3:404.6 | -0.063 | 1.13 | 1.59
